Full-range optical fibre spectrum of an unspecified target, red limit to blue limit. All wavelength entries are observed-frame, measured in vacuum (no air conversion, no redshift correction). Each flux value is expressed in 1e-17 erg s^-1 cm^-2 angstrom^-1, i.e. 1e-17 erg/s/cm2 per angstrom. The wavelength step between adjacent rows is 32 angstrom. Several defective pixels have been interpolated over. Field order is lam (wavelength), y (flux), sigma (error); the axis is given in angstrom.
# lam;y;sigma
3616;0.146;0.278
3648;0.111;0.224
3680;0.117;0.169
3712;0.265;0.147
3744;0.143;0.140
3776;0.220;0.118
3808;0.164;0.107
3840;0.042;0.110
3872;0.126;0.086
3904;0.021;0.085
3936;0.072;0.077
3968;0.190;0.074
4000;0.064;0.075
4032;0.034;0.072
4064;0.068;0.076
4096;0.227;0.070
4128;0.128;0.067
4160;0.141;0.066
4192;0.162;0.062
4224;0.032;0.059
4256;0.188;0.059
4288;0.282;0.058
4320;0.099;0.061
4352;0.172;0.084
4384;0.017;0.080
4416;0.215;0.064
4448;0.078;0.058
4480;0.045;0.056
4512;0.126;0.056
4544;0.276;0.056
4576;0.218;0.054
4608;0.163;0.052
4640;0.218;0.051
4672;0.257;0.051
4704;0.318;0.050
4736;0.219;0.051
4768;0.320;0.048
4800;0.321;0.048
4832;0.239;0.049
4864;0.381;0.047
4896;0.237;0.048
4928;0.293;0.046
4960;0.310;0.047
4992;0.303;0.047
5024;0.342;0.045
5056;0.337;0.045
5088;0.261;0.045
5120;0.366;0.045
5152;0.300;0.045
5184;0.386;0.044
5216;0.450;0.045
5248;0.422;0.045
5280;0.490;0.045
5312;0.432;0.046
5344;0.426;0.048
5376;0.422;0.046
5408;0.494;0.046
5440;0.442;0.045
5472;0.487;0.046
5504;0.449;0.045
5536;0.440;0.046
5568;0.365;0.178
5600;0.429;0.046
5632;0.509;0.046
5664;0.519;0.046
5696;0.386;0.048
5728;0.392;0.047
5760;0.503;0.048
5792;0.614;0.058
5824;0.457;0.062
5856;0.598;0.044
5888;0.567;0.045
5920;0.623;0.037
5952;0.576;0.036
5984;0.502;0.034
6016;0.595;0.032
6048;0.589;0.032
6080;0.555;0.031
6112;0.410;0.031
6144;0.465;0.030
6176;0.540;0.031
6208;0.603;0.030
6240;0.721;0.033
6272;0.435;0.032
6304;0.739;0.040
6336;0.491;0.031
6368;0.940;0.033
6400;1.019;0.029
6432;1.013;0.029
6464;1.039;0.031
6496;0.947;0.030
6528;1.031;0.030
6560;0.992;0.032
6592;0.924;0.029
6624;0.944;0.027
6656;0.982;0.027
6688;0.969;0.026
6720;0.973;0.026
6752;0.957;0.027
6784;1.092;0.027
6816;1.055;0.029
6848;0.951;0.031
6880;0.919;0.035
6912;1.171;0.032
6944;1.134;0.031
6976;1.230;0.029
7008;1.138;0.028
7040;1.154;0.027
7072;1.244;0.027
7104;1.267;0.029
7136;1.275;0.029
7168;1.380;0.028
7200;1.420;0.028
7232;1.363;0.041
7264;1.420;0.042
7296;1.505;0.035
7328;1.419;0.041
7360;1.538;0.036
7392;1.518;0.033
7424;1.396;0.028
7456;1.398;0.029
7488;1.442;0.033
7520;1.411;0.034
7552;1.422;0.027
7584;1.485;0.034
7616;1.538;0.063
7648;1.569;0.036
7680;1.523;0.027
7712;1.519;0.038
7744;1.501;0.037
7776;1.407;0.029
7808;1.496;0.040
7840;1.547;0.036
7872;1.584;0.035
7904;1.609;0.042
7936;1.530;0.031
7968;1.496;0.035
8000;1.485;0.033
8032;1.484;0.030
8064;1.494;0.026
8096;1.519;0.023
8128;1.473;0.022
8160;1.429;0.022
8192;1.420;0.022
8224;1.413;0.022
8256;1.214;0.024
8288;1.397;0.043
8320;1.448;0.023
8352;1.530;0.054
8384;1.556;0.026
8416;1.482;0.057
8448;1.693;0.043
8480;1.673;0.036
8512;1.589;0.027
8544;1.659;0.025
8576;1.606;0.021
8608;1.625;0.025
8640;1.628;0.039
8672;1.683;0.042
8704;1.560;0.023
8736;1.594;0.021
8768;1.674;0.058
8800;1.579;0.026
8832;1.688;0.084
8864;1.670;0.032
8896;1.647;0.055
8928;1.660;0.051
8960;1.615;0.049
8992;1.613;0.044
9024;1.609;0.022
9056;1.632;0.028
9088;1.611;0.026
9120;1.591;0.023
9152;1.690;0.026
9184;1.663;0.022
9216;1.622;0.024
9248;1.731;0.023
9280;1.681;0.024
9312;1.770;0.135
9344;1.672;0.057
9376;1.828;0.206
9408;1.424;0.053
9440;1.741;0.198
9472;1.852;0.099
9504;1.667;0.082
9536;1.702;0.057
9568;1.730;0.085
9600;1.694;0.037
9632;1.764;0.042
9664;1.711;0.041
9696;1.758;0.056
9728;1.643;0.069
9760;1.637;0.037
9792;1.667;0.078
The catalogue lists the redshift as 0.60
